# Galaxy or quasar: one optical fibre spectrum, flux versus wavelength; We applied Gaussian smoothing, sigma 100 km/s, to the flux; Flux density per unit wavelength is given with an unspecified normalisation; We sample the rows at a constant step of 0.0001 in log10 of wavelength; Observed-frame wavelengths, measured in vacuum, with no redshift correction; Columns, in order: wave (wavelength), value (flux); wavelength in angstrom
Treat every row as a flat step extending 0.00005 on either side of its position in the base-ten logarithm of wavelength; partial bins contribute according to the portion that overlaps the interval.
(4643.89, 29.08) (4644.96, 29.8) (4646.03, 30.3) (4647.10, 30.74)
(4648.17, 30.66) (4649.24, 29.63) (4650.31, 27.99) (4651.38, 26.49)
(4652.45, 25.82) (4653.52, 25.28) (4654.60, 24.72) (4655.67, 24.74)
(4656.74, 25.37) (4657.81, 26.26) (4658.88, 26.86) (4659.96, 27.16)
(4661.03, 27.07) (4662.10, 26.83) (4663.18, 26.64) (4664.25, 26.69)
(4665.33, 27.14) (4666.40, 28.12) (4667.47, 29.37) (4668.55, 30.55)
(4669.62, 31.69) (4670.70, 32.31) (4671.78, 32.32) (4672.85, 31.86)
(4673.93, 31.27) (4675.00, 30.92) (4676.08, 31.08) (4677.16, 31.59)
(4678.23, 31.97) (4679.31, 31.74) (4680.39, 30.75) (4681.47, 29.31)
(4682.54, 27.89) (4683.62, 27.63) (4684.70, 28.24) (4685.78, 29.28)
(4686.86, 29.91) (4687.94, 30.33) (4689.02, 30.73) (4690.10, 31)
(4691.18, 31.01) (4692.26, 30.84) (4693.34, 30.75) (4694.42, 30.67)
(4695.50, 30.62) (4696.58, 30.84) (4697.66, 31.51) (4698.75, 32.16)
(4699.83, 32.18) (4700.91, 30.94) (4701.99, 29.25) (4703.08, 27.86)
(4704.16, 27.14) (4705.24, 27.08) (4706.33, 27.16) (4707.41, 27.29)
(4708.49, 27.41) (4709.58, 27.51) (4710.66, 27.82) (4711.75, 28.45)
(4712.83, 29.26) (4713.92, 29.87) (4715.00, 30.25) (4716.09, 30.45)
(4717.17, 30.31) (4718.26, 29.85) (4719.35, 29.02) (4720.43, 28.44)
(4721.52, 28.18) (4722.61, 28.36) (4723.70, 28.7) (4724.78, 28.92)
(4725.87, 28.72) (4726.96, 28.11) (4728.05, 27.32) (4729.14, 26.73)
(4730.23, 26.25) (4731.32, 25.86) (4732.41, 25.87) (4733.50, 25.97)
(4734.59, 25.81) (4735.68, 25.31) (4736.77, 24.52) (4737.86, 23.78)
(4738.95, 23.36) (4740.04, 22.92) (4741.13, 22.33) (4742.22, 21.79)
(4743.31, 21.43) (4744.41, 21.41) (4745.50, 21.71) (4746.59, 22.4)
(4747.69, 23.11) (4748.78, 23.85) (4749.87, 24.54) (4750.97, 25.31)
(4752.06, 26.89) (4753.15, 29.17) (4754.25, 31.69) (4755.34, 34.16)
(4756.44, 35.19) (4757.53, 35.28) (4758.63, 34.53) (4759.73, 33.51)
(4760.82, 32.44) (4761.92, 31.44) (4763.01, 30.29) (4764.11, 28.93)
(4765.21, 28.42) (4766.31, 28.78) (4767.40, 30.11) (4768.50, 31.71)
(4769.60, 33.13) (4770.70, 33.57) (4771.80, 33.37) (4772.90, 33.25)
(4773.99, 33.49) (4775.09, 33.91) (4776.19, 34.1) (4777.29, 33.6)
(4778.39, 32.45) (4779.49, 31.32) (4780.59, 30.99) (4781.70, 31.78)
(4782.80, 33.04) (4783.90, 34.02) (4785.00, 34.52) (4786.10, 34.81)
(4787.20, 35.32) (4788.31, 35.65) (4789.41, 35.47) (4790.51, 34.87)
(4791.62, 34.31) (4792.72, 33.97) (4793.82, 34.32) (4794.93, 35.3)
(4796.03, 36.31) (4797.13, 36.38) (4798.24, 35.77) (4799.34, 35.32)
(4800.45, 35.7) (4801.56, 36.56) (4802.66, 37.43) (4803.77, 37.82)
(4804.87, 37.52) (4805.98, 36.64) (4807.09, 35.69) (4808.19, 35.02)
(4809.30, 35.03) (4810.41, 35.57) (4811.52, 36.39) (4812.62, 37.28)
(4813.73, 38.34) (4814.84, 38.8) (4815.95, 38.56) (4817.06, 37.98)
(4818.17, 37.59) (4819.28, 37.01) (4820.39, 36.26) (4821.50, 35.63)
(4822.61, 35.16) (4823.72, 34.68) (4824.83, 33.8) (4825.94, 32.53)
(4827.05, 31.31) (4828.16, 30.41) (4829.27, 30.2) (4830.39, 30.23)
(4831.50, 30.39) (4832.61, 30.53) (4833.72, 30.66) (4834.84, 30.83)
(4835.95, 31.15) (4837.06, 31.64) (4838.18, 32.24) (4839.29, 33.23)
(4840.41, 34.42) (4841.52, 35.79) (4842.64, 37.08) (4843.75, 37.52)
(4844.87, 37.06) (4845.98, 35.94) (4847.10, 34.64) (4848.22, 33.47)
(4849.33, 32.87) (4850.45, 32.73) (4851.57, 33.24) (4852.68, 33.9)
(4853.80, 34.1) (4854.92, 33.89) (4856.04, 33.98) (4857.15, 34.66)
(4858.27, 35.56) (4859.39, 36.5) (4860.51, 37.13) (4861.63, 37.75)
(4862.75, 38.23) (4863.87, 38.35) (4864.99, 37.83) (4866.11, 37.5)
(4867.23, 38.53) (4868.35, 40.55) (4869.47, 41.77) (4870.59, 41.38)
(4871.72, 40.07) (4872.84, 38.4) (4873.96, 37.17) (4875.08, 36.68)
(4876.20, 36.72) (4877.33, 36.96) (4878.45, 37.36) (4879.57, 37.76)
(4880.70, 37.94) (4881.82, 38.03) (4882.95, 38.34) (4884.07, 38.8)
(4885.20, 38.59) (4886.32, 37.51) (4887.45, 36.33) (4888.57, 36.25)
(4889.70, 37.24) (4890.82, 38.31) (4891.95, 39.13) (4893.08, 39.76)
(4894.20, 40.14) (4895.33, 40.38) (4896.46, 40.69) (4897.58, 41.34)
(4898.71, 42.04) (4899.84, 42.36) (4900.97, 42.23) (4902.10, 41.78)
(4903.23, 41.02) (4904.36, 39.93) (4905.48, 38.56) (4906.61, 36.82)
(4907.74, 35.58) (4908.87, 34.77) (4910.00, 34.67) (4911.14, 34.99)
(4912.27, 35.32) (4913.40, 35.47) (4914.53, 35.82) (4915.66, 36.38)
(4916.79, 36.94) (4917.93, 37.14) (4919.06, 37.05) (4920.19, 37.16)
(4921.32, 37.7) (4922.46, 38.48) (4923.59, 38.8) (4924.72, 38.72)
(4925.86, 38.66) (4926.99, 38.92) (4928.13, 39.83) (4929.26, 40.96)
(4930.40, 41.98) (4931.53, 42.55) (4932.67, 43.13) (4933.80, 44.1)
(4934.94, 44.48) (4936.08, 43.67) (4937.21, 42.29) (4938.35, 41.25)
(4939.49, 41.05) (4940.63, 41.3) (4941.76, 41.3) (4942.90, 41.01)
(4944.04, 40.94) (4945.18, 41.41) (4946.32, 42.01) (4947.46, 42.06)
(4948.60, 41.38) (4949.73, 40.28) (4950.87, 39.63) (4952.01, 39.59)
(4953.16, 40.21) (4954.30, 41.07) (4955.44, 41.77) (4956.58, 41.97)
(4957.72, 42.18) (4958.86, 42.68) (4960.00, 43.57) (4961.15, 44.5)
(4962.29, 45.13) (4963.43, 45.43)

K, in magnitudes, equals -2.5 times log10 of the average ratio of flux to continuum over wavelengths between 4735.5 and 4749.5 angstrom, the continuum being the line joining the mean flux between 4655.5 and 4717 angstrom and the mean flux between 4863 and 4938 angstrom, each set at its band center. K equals 0.36 mag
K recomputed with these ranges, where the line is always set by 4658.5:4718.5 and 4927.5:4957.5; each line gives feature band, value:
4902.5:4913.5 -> 0.088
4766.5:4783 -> 0.036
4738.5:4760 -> 0.215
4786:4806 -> -0.034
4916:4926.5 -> 0.076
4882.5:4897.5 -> 0.012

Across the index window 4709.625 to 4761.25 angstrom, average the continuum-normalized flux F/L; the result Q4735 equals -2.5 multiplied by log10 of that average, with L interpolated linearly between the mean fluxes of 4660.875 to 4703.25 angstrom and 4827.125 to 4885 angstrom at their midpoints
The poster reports 0.16 mag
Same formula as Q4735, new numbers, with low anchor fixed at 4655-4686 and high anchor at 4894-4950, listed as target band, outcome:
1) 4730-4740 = 0.26 mag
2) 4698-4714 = 0.07 mag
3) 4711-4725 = 0.07 mag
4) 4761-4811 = 0.00 mag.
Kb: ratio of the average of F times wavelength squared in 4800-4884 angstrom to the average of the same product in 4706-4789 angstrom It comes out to 1.28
